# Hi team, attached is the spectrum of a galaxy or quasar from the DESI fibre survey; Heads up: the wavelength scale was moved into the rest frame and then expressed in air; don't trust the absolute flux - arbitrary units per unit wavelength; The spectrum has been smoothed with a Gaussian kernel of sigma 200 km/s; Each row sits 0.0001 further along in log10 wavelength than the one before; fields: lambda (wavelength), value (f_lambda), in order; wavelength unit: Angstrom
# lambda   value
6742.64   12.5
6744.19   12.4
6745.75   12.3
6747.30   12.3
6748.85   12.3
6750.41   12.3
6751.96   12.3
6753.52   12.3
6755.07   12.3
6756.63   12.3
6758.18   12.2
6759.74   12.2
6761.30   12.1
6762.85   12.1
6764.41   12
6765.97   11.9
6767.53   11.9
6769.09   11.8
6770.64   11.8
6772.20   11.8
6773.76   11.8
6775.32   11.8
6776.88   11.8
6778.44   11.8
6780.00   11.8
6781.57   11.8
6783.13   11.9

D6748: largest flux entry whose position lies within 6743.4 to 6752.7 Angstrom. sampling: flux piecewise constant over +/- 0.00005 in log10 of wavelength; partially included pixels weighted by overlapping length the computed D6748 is 12.4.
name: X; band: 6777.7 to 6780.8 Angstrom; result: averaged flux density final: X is 11.8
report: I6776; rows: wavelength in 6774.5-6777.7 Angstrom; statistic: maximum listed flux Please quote 11.8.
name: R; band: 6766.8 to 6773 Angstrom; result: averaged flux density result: 11.8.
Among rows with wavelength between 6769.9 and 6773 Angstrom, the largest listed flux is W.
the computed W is 11.8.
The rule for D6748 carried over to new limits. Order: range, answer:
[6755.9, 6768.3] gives 12.3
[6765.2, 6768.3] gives 11.9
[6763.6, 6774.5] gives 12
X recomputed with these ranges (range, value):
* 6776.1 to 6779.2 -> 11.8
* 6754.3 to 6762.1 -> 12.2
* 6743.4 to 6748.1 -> 12.3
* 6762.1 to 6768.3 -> 12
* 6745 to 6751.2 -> 12.3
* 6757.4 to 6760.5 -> 12.2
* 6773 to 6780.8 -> 11.8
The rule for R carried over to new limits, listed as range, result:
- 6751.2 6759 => 12.3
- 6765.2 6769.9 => 11.9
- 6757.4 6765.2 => 12.1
